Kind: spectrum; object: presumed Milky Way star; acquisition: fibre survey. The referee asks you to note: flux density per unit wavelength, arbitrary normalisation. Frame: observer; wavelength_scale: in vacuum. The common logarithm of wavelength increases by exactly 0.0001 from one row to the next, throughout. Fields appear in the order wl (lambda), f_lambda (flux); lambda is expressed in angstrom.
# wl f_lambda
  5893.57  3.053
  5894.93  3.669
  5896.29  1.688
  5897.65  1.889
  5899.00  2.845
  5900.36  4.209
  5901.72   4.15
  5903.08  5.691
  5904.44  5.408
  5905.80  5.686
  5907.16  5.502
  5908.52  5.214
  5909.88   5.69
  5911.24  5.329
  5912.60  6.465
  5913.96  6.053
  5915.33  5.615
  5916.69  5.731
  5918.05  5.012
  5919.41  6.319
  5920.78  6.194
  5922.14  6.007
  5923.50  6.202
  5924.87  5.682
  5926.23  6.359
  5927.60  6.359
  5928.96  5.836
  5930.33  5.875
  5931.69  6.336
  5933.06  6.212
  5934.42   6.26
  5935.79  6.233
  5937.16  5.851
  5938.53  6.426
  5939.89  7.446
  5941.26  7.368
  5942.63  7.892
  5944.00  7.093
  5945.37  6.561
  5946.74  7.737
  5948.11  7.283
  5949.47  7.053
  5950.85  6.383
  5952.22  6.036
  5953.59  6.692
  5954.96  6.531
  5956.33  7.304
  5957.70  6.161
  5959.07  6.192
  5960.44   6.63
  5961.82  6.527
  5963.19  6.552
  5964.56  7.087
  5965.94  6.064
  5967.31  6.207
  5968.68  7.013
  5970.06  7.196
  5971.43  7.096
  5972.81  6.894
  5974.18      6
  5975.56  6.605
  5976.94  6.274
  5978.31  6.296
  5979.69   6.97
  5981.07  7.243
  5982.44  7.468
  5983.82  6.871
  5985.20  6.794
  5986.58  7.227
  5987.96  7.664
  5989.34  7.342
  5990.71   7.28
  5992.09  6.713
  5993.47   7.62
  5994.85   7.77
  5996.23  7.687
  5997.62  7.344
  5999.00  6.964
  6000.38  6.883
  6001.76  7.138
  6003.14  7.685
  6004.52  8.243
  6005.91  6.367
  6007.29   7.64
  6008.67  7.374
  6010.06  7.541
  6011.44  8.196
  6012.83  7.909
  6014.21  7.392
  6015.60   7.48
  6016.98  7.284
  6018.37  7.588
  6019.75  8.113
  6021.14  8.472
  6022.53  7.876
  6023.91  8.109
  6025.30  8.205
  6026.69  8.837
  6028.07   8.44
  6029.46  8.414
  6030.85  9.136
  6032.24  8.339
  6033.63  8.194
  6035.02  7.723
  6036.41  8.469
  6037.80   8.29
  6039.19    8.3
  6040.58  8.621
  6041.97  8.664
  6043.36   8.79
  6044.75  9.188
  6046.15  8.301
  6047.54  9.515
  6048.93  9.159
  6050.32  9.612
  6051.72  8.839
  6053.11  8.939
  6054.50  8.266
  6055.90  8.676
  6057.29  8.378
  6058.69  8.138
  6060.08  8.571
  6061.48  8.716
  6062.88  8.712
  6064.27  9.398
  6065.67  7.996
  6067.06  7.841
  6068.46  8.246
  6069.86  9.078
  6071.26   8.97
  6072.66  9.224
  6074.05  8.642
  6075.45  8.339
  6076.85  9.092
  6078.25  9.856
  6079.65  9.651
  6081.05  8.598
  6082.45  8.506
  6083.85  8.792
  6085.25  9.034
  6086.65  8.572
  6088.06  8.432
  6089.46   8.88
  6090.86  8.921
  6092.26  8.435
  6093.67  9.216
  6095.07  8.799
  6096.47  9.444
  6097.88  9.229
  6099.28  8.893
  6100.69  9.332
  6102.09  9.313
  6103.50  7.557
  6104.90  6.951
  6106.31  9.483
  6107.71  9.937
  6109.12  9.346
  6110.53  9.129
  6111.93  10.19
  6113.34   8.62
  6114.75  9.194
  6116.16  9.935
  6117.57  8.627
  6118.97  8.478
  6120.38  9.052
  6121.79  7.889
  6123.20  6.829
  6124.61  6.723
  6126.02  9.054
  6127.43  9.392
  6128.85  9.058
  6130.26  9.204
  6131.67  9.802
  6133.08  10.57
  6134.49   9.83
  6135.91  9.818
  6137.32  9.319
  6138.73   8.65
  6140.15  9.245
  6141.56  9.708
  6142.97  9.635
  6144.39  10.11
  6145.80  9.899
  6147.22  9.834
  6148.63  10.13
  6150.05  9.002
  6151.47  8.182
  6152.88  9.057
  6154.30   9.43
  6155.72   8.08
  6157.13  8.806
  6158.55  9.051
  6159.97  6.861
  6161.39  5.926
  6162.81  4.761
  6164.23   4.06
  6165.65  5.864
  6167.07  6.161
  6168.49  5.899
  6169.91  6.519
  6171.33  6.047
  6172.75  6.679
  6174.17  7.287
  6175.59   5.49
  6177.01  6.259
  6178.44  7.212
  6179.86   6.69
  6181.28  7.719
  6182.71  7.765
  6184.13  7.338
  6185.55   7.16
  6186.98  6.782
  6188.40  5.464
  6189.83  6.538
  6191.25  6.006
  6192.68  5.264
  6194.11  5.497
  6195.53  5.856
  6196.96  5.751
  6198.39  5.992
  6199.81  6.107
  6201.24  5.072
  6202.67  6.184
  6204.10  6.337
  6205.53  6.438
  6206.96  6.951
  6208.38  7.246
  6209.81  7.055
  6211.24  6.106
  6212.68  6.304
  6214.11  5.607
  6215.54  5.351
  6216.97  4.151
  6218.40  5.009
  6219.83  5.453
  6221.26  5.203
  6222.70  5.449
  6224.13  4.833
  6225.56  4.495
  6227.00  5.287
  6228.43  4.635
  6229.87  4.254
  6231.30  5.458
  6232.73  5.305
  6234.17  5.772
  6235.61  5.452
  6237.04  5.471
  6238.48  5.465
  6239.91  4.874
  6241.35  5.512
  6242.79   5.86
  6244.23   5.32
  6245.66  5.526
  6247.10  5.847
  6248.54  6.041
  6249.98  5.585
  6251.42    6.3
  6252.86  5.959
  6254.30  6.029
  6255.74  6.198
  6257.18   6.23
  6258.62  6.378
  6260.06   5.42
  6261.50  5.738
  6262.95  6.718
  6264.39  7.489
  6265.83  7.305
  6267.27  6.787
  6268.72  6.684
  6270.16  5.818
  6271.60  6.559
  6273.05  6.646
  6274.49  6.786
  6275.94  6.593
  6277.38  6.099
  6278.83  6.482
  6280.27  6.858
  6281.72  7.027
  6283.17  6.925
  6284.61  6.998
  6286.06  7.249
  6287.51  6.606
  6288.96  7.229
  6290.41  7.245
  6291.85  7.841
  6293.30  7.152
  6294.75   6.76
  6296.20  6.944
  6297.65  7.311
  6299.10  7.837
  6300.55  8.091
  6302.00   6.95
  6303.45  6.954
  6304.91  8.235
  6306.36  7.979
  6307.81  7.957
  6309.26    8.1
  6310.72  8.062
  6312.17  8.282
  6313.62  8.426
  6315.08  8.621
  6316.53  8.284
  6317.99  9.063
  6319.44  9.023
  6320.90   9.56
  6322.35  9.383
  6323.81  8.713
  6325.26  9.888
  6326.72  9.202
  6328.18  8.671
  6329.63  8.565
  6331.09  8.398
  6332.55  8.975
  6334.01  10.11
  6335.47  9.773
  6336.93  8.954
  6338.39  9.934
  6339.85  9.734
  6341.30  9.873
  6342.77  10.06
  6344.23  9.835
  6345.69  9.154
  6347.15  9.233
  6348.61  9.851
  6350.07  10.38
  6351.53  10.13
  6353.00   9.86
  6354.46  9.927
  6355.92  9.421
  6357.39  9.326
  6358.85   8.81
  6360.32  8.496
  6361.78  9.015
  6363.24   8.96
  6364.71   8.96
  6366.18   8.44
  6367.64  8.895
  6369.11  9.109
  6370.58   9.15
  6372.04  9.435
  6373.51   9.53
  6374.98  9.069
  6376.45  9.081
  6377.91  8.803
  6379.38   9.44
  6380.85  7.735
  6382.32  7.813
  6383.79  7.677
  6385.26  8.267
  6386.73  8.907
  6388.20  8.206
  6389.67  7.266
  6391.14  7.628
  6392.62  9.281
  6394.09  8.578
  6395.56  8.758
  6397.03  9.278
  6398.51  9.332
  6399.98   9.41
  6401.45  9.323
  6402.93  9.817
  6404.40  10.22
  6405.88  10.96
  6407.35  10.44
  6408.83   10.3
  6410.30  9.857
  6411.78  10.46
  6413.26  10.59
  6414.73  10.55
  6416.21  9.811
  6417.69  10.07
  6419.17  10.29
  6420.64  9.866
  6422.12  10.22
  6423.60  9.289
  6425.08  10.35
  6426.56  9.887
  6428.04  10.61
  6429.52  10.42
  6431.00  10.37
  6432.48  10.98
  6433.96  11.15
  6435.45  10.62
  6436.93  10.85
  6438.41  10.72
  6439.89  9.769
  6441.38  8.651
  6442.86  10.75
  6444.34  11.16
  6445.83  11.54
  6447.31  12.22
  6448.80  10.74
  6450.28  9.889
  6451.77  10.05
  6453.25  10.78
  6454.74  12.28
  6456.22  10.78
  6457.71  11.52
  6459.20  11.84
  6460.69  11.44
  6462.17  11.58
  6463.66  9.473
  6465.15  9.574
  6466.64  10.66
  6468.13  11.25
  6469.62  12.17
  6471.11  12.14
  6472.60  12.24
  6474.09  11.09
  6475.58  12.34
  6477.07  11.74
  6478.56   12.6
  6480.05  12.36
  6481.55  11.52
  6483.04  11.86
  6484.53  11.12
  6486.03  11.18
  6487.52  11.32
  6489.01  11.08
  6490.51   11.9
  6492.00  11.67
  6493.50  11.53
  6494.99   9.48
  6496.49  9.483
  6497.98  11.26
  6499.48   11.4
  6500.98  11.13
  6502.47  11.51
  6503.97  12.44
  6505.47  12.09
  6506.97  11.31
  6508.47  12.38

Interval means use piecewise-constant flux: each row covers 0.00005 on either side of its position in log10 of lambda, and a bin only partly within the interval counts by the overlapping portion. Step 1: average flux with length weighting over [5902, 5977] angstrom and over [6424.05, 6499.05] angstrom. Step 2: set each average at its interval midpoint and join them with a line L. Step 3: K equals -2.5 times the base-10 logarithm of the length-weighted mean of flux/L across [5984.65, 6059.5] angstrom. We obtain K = -0.13 mag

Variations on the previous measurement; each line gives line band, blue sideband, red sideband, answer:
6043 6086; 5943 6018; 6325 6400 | -0.18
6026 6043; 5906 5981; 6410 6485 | -0.17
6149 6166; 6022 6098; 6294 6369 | 0.17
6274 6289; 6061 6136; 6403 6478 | 0.41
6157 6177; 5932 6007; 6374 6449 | 0.28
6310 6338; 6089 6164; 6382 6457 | 0.07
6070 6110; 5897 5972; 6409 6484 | -0.18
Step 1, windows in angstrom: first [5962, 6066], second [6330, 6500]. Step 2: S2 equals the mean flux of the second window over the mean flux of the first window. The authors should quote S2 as 1.3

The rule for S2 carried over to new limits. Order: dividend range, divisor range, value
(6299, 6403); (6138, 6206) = 1.24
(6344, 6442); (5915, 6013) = 1.40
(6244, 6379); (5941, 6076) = 1.04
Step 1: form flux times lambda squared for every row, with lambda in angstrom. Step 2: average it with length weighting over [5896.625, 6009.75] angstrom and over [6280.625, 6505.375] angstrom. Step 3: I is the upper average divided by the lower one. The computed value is 1.7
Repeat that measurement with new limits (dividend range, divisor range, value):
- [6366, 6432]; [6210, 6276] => 1.71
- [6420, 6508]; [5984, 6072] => 1.57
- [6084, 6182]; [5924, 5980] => 1.35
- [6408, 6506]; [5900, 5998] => 1.99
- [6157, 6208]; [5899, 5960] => 1.13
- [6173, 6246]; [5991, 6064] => 0.77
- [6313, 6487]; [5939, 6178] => 1.38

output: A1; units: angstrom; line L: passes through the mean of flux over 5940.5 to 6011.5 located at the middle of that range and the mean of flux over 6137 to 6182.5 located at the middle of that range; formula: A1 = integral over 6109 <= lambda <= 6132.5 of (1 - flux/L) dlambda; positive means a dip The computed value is -3.98 angstrom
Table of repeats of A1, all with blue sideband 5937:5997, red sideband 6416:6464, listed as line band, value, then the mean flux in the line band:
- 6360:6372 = 1.3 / 8.93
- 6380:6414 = 3.8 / 9.14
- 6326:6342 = 0.8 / 9.29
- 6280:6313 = 7.2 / 7.43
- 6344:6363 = 0.9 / 9.48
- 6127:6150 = -3.8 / 9.62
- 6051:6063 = -1.5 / 8.57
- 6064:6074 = -1.2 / 8.65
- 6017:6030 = -1.5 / 8.18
